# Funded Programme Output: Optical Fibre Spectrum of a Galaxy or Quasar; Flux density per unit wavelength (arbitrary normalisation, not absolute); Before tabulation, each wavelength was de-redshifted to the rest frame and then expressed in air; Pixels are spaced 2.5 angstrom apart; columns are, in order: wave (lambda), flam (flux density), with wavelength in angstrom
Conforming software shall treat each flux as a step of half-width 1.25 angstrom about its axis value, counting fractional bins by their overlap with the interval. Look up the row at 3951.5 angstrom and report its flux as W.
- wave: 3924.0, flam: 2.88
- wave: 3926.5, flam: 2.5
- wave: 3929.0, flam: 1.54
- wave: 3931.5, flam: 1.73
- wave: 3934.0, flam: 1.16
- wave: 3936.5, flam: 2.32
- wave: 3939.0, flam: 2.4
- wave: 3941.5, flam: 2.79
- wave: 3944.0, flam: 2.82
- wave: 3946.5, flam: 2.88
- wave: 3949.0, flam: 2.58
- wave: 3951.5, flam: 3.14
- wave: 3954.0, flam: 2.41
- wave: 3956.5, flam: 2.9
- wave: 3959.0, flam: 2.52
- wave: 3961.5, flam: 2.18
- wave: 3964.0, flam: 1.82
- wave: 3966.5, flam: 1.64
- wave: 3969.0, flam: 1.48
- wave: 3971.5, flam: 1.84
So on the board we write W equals 3.14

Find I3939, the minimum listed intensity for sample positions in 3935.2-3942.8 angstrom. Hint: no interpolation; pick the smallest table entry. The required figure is 2.32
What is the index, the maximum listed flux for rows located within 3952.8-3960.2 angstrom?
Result 2.9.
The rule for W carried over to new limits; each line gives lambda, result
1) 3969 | 1.48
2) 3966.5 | 1.64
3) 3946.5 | 2.88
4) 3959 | 2.52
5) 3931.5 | 1.73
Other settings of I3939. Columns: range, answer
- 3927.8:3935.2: 1.16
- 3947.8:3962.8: 2.18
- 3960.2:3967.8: 1.64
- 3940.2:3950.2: 2.58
